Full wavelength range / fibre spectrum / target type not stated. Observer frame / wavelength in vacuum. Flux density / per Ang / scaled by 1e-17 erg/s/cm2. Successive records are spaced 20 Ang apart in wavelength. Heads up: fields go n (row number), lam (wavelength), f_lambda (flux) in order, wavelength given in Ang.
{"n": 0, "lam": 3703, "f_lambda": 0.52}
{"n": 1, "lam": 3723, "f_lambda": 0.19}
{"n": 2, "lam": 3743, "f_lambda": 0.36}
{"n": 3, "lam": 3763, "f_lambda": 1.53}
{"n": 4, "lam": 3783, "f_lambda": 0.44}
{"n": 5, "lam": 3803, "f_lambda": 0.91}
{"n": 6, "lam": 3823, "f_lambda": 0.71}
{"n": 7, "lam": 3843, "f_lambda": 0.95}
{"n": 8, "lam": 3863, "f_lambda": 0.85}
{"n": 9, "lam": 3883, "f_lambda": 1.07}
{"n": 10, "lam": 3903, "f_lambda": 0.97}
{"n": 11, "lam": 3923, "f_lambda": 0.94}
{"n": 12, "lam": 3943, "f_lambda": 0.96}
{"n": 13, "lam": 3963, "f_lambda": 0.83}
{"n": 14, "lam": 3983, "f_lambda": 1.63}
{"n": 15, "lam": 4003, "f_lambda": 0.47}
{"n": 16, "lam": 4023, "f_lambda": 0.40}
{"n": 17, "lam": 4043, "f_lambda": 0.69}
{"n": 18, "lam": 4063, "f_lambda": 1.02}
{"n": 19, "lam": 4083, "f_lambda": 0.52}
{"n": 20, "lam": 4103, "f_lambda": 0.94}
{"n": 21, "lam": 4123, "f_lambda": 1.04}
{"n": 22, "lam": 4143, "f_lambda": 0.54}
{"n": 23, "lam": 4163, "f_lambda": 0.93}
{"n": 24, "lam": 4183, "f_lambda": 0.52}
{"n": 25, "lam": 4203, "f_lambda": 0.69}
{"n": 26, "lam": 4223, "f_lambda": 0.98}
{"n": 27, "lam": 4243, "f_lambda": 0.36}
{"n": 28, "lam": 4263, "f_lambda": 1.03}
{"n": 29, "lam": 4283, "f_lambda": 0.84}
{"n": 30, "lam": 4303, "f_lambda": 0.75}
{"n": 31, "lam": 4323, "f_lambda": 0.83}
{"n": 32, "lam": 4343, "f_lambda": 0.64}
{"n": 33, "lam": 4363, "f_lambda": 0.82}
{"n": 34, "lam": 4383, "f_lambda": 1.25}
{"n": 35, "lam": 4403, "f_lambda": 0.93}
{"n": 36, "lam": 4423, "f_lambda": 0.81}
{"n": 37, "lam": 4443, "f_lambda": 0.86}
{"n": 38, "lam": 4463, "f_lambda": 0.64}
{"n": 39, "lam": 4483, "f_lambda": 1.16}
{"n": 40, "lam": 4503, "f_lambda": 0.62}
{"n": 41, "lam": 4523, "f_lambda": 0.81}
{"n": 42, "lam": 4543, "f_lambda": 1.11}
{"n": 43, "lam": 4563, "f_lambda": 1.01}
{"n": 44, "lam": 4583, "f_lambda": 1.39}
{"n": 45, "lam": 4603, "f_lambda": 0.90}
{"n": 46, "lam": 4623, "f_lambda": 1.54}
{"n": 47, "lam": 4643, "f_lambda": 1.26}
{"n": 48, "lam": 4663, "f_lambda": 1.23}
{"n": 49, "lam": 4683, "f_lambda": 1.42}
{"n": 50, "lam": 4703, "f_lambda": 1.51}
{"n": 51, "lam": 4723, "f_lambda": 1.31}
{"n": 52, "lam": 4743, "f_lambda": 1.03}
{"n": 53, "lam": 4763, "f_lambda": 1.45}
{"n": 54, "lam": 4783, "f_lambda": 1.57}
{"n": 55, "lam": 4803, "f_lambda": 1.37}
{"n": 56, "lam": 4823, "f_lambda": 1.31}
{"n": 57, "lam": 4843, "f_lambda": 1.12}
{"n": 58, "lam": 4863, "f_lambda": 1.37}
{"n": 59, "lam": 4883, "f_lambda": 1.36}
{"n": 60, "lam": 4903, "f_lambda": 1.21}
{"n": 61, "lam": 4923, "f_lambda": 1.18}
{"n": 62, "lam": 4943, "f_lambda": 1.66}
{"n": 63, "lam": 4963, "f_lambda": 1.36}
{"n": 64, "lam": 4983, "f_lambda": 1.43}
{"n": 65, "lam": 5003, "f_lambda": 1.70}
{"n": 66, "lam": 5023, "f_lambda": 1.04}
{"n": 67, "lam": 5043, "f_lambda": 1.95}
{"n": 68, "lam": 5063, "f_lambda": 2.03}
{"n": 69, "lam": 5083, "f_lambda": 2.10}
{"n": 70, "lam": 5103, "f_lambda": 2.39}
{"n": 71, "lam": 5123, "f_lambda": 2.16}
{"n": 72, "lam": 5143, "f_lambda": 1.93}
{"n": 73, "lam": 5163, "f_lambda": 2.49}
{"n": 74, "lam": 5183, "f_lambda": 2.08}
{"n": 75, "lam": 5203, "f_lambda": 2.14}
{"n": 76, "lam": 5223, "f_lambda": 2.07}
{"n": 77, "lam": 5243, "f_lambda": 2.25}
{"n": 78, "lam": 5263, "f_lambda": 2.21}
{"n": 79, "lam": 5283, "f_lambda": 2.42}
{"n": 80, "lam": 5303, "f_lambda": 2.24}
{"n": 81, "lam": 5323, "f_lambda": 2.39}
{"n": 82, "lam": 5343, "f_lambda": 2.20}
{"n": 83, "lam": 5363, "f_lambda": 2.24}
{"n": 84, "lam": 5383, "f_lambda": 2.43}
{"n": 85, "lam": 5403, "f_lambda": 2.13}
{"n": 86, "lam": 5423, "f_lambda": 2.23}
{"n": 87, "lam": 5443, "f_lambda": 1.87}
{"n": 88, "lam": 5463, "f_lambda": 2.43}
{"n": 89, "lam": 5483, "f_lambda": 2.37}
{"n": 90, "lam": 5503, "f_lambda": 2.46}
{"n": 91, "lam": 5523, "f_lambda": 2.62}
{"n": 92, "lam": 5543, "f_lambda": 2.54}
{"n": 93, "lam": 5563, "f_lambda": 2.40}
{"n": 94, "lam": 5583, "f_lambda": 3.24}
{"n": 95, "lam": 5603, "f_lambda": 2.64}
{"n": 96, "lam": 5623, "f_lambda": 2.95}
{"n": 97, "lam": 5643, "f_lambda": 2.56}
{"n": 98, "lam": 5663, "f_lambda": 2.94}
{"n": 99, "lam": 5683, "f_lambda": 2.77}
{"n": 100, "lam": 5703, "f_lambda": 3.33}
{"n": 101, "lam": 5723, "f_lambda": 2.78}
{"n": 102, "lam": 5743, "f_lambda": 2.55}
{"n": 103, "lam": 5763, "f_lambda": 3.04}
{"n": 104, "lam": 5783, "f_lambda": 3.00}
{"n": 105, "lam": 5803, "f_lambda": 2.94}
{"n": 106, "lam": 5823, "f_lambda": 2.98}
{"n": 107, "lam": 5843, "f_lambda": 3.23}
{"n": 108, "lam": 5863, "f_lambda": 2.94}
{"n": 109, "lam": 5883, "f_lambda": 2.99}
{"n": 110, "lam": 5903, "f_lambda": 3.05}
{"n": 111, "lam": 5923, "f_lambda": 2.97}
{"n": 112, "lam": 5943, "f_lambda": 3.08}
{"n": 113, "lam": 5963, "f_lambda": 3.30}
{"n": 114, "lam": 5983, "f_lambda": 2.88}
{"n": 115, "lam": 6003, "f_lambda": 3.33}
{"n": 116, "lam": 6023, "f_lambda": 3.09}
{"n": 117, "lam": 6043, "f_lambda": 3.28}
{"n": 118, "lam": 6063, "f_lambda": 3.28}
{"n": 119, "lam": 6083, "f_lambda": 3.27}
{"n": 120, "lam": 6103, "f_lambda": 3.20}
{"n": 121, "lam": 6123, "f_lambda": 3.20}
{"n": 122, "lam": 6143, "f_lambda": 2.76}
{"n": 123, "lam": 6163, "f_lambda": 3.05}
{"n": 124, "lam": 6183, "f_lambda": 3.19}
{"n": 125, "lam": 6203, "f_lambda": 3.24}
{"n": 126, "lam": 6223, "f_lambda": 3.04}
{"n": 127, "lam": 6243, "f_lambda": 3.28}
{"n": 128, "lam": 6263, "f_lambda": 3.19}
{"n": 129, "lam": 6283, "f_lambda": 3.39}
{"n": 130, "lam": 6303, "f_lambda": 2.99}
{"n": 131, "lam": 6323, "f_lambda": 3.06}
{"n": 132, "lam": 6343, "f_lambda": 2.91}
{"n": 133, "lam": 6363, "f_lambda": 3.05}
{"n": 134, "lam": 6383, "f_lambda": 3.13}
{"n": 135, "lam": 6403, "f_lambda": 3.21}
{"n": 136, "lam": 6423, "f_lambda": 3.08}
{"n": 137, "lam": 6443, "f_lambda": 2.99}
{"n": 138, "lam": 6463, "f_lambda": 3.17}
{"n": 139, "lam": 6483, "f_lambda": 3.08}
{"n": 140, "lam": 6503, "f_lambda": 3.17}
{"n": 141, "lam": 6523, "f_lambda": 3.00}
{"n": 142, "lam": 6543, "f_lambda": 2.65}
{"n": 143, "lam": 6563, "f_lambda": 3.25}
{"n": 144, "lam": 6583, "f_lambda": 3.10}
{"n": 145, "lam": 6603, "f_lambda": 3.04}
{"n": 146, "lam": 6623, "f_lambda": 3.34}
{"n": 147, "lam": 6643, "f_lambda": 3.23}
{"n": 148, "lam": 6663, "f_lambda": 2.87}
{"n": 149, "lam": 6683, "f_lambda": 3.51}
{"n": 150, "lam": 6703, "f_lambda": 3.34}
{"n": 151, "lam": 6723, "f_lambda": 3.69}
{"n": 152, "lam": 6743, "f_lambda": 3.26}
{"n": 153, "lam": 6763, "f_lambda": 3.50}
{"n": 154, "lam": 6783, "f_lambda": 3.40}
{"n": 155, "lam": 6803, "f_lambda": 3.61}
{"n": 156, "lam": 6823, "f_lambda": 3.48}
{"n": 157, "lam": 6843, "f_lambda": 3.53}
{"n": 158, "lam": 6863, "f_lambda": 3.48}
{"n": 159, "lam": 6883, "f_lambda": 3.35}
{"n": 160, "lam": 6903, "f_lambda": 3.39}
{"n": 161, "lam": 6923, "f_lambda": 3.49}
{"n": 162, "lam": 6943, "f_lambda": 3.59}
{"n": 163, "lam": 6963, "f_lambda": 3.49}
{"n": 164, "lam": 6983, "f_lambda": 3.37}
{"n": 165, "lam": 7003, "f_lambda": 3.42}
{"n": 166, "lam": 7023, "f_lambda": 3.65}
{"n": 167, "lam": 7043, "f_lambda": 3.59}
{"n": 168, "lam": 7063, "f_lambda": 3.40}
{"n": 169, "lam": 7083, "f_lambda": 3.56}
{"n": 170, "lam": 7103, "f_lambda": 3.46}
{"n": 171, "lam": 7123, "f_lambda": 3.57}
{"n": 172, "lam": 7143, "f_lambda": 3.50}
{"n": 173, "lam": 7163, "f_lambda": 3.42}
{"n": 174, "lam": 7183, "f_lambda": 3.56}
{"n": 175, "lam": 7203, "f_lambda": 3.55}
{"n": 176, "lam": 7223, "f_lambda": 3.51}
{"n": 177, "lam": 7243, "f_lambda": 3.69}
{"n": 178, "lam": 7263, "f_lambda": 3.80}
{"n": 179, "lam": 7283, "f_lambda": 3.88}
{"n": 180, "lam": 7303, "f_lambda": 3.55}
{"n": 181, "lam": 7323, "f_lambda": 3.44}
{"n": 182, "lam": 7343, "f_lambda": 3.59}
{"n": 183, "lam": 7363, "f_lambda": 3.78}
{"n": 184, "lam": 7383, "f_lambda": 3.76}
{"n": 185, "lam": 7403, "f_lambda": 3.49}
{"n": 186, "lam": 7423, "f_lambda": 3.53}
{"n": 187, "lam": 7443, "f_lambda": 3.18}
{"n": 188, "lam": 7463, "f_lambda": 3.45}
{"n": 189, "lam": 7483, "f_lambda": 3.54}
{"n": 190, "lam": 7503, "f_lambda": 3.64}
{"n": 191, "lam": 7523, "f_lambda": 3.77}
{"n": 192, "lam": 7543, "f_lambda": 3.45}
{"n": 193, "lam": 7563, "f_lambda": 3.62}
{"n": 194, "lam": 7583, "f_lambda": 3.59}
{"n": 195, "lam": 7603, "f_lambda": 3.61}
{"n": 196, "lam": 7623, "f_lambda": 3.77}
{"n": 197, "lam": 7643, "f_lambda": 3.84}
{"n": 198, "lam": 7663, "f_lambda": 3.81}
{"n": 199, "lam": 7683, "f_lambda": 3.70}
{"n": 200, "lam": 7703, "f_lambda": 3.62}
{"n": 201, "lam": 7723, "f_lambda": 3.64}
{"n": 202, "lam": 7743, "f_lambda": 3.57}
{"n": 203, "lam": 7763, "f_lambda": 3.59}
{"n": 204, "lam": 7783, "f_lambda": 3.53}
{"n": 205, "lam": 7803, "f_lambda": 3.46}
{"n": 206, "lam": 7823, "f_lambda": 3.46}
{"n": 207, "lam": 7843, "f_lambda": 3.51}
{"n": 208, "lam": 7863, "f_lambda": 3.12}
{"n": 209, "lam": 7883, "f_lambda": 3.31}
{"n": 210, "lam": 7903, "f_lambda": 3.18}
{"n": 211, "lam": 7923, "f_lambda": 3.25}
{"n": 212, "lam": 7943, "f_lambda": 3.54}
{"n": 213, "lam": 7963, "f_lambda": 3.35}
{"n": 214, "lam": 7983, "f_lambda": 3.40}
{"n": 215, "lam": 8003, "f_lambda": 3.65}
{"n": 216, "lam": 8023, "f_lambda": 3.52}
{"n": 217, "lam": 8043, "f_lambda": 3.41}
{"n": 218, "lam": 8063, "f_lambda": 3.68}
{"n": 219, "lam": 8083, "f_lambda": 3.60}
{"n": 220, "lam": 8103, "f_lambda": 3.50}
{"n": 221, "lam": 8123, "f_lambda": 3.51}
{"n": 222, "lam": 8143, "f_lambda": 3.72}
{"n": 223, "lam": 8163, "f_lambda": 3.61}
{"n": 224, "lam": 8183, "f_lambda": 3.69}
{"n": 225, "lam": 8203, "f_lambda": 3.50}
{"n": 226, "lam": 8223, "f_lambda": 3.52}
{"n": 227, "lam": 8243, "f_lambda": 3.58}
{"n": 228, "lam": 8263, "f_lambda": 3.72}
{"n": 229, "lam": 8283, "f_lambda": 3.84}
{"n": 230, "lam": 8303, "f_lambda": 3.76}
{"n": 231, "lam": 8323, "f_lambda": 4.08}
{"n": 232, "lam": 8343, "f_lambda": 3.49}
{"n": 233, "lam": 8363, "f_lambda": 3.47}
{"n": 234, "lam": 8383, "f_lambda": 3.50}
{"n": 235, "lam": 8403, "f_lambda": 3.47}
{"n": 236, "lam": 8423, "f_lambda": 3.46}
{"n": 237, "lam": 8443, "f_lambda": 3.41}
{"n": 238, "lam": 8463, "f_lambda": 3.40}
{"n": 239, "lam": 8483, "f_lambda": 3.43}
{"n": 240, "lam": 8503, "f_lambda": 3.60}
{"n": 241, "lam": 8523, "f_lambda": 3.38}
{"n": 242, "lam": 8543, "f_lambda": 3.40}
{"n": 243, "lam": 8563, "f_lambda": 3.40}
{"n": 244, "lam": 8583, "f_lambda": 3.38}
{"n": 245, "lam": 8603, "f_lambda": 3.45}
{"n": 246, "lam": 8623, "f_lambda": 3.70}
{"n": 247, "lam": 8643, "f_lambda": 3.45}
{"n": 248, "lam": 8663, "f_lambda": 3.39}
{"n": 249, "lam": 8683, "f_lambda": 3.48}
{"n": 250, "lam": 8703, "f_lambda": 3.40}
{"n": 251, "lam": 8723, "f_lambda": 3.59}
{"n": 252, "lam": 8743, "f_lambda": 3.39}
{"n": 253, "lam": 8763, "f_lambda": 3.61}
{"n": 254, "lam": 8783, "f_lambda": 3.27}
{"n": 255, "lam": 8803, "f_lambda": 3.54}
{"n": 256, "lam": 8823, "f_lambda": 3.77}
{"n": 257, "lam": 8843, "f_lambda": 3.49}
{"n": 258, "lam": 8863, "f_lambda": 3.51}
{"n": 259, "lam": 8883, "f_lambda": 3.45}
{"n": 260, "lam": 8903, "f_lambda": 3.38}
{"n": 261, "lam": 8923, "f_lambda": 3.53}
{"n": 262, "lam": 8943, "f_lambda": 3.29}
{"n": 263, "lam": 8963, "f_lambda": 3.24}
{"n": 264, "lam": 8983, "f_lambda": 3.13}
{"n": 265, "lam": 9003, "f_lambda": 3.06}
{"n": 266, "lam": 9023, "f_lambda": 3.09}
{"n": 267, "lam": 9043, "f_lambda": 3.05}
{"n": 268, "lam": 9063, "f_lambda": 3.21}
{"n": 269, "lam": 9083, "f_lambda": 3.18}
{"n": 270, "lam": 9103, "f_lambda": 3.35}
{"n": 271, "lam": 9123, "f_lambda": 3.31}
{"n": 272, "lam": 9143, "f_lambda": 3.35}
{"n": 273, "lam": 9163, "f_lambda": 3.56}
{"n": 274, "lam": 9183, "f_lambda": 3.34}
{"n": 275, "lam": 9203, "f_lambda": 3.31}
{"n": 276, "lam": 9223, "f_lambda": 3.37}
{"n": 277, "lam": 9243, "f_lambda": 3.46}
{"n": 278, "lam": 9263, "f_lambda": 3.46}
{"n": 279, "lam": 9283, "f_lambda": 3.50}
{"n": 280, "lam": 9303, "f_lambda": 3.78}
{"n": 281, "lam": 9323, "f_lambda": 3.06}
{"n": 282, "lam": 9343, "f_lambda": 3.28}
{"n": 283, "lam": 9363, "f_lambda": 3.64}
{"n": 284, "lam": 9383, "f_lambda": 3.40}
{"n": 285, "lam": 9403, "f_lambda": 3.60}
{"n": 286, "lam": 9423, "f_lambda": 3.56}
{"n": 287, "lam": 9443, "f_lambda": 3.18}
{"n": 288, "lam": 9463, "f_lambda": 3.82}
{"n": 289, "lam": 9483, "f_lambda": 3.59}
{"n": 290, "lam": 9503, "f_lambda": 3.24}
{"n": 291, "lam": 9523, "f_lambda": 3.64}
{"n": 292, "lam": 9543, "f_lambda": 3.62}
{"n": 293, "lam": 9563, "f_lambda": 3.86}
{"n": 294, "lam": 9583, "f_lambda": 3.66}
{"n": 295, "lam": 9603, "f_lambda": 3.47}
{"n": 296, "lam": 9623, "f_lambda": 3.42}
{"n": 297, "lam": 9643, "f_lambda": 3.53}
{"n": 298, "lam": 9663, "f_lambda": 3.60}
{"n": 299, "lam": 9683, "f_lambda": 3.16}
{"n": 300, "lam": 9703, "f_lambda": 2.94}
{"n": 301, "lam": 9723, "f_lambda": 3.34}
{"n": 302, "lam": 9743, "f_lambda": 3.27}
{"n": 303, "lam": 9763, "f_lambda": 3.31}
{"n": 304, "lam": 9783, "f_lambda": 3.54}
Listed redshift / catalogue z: 0.26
